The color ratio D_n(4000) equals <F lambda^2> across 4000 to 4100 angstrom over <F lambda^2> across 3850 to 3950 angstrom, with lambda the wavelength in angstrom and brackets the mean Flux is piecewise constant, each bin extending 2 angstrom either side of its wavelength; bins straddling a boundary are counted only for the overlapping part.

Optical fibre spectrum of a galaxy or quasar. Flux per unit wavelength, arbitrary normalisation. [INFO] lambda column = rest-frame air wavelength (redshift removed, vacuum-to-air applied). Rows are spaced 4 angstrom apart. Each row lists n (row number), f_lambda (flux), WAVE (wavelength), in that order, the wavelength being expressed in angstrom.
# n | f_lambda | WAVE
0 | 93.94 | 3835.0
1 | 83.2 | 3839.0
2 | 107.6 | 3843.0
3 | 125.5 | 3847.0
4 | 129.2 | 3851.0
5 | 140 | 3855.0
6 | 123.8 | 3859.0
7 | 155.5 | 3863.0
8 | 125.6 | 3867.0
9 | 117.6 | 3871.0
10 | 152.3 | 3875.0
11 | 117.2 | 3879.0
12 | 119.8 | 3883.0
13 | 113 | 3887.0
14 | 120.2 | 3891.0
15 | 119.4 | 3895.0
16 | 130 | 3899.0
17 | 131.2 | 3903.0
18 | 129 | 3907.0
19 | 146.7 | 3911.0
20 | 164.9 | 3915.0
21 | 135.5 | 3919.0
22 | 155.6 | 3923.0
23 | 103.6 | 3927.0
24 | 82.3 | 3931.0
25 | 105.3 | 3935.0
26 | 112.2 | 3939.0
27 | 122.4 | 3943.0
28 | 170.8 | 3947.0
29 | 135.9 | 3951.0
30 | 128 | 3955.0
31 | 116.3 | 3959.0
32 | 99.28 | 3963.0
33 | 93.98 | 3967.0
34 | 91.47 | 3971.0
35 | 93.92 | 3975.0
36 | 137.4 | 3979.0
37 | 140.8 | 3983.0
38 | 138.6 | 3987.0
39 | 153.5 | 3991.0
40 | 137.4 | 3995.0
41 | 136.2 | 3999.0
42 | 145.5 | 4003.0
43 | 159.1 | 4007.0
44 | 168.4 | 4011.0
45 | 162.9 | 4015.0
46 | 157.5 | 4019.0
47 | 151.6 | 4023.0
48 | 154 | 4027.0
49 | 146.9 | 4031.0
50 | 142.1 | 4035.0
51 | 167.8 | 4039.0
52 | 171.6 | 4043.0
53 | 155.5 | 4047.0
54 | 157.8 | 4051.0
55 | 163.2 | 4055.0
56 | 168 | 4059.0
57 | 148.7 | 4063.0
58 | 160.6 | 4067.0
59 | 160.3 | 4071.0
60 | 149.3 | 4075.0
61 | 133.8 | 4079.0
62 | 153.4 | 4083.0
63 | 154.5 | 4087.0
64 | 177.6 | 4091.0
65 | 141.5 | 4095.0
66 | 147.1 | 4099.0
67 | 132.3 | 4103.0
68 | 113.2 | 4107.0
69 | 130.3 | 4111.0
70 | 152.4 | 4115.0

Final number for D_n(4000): 1.3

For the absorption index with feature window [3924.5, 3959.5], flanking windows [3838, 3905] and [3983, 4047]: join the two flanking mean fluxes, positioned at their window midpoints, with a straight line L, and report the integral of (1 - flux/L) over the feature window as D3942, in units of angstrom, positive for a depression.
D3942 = 4.6 angstrom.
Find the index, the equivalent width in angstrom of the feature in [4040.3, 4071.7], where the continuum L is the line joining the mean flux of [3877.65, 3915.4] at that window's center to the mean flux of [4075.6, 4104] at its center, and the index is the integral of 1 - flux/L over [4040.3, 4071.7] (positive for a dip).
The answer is -3.3 angstrom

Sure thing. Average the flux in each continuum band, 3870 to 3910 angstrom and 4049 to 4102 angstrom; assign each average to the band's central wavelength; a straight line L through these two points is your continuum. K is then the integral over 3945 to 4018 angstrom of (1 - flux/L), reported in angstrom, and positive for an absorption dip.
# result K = 3.1 angstrom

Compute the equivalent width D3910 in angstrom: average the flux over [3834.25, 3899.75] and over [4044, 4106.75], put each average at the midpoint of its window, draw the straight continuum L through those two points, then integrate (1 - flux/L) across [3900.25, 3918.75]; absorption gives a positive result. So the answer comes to -1.9 angstrom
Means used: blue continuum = 122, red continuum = 153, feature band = 142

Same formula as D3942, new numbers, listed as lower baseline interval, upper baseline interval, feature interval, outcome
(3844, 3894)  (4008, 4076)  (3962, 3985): 5.72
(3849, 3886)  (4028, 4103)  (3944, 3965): 1.71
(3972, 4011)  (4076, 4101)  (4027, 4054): -2.25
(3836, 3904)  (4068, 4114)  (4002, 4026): -3.50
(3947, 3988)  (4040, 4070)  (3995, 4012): -1.59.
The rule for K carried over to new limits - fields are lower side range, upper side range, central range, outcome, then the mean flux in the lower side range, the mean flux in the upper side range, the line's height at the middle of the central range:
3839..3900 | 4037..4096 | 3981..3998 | 0.3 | 125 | 158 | 145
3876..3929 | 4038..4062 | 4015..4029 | 0.1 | 130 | 163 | 157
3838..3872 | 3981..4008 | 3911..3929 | -1.0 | 124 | 144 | 134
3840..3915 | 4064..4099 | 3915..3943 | 3.1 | 128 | 153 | 135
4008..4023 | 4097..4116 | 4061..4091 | -2.1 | 161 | 134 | 143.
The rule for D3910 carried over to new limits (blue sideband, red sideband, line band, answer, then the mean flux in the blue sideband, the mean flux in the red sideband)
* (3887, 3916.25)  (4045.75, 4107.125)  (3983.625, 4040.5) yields -2.5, 132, 152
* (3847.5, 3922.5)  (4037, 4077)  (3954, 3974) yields 5.6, 132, 160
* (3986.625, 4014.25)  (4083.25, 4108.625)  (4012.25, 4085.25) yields -4.2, 150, 145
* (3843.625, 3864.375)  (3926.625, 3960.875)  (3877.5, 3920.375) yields -1.2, 132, 120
